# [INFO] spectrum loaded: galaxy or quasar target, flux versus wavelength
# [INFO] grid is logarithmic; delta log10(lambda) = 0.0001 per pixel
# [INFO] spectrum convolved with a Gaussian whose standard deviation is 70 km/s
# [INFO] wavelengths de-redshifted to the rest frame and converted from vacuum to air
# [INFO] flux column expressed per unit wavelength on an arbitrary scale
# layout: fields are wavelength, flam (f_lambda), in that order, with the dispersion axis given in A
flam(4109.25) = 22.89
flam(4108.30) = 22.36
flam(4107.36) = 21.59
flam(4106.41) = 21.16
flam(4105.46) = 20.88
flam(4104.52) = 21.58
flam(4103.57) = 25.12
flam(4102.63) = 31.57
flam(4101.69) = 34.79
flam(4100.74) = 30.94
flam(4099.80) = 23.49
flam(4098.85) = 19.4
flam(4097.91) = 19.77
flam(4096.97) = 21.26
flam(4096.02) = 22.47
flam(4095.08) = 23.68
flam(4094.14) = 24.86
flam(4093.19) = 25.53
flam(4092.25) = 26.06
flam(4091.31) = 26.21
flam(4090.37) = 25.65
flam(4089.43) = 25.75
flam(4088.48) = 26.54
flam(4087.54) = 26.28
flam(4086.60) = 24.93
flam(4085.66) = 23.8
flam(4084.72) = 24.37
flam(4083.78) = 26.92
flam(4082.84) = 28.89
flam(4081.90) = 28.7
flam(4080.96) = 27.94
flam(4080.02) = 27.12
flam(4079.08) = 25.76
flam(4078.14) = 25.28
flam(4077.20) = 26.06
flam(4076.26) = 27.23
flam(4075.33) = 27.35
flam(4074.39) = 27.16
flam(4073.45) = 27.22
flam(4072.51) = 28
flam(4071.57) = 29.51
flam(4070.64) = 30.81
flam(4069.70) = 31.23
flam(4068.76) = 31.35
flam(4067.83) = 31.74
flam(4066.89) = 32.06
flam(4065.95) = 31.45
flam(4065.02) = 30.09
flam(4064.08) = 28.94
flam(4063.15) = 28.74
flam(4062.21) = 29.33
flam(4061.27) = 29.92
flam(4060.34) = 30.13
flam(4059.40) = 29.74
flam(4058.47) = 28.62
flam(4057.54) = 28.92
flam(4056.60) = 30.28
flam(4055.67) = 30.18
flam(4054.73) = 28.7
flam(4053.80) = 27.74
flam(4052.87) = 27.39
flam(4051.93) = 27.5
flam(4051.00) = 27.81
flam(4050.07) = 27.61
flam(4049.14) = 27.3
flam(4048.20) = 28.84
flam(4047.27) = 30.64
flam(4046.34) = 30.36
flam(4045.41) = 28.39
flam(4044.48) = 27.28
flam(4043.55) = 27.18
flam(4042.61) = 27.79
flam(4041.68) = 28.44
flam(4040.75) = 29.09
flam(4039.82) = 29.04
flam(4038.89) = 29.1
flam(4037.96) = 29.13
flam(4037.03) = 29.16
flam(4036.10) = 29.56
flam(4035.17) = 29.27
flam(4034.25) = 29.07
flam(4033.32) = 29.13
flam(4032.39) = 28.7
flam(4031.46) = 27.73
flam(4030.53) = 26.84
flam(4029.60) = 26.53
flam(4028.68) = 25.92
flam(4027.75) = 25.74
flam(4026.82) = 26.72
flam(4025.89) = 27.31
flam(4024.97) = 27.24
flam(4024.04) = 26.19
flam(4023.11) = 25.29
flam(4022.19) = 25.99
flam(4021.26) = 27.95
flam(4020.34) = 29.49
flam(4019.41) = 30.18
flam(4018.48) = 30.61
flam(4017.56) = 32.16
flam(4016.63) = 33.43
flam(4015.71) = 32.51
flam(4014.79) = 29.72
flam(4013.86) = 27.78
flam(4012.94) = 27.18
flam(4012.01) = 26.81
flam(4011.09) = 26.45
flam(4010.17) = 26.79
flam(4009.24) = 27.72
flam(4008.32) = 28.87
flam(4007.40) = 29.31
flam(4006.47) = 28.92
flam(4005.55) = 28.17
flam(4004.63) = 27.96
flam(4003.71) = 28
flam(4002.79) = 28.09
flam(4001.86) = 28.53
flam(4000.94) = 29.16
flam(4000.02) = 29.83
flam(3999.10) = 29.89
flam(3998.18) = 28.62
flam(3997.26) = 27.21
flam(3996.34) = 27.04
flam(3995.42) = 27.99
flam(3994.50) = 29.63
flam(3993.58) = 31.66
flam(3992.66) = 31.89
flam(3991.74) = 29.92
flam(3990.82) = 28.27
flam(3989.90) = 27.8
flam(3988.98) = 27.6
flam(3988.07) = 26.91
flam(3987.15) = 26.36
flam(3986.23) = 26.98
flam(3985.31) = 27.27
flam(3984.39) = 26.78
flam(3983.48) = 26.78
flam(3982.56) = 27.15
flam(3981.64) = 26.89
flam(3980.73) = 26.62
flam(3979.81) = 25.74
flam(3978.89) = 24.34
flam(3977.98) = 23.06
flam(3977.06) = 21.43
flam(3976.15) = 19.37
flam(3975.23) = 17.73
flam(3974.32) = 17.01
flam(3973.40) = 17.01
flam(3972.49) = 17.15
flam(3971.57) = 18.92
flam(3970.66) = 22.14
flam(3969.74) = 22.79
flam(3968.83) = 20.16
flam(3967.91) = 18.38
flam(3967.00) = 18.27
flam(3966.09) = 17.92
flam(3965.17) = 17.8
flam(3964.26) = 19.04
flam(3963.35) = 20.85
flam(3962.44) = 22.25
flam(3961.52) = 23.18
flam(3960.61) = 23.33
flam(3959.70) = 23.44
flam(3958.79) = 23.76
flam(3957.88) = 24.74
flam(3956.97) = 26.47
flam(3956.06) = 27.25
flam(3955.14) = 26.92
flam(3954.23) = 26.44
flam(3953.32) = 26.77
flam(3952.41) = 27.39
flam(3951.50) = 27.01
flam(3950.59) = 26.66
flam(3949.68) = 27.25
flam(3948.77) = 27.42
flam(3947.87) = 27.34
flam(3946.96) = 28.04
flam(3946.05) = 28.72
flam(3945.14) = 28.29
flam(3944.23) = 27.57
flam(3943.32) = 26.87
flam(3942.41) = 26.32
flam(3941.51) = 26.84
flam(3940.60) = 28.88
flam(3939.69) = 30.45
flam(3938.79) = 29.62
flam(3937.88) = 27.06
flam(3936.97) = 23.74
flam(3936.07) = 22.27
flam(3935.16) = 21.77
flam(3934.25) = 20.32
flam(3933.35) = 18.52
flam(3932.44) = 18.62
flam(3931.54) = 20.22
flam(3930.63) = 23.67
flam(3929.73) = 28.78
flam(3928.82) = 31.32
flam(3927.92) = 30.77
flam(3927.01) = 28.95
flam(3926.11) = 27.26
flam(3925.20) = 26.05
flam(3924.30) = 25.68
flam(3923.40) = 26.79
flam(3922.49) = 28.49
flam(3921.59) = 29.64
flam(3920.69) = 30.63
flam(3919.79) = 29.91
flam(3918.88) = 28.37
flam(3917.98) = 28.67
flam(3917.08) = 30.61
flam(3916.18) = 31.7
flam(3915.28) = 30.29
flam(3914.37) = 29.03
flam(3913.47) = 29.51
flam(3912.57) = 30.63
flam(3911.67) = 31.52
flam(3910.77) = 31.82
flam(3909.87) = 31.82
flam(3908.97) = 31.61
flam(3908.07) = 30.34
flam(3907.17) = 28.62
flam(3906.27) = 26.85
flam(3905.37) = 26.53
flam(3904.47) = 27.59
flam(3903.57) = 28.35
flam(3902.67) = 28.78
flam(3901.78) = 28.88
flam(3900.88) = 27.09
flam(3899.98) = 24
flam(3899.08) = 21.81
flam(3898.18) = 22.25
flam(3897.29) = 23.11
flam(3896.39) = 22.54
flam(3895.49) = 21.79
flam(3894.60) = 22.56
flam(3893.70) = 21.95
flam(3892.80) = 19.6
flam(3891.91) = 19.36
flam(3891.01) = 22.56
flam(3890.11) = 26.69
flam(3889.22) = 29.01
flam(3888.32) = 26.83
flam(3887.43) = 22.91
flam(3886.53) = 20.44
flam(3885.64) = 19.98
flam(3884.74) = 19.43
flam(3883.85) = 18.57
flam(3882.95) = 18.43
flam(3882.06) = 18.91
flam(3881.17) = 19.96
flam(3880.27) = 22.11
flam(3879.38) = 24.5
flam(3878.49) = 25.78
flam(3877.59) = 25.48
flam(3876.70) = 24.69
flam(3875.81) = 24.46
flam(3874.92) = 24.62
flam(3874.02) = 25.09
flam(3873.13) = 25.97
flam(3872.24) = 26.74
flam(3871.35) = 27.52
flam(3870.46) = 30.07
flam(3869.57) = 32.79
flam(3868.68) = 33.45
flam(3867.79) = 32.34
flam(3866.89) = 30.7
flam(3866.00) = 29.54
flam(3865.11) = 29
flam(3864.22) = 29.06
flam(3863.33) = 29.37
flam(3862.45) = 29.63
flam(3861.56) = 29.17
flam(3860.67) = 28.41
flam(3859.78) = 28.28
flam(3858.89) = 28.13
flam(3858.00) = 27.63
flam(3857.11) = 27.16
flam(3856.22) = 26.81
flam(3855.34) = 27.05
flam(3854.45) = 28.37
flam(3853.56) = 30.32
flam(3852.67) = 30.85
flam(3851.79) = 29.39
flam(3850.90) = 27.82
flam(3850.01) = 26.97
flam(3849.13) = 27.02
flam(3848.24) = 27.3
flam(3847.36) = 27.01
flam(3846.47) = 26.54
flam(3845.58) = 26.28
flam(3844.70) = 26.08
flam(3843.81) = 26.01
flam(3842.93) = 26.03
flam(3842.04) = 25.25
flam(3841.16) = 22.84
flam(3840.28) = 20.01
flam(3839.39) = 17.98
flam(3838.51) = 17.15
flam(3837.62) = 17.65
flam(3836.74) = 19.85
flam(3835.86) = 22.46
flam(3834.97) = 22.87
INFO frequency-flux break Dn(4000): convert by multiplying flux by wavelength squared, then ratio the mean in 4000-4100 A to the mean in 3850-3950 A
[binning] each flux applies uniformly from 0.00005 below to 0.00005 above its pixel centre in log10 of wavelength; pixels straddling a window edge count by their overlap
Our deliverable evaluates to 1.13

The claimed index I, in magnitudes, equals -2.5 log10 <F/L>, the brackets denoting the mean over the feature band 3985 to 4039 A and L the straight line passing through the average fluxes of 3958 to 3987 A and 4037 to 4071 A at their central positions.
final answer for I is -0.117 mag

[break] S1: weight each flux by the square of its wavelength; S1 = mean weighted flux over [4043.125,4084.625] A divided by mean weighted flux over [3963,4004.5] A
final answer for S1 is 1.2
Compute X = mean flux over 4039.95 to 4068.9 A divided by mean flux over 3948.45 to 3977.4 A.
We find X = 1.30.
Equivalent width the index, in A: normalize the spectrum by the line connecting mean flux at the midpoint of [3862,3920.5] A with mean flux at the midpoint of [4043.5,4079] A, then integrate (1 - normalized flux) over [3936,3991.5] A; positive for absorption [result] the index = 5.8 A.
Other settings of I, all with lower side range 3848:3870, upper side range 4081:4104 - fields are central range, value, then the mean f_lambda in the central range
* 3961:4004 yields 0.11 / 24.6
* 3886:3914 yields 0.10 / 26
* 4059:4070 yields -0.16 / 30.4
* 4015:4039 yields -0.07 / 28.5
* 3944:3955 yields 0.02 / 27.4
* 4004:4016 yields -0.05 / 28.3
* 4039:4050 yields -0.08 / 28.5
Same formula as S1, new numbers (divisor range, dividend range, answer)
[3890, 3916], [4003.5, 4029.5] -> 1.13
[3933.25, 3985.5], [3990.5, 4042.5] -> 1.22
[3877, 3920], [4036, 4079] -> 1.22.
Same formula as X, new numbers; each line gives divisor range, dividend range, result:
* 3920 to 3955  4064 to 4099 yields 1.01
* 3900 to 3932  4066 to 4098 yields 0.93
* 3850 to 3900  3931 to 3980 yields 0.92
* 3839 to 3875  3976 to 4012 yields 1.00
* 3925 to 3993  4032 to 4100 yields 1.12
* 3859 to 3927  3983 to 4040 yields 1.06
